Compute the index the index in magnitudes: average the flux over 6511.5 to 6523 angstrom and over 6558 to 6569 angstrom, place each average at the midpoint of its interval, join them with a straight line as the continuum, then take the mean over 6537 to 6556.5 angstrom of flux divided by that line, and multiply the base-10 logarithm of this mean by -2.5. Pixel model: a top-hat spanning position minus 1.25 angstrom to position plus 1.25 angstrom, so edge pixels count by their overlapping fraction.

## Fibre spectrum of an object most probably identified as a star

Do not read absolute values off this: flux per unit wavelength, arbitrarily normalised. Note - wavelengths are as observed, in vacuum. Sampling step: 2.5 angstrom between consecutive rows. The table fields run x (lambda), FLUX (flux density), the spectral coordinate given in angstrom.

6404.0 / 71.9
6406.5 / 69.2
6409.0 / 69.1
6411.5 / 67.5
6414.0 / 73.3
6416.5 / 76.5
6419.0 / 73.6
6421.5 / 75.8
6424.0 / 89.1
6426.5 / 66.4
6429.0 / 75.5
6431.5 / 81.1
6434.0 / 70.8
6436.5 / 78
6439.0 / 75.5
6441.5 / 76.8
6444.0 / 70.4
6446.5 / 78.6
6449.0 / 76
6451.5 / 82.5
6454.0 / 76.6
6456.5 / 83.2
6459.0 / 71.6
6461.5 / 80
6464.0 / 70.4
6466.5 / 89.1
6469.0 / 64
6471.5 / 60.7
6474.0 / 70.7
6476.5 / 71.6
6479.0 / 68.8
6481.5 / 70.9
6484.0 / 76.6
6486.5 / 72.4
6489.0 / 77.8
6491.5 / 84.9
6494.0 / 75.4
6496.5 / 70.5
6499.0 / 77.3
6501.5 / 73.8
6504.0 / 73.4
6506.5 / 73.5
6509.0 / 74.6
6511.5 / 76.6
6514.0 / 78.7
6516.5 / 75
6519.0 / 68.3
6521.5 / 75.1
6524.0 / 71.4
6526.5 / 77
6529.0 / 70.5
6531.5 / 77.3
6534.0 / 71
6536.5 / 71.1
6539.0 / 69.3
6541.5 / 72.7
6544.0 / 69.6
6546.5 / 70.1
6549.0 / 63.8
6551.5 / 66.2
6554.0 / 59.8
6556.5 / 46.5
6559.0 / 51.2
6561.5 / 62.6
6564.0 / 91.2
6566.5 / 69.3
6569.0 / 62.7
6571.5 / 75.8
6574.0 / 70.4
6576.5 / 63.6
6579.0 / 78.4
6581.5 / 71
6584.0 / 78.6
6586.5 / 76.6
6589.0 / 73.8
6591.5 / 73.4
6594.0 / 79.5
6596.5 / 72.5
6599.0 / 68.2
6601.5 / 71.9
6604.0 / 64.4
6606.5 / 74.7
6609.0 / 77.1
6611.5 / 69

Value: 0.070 mag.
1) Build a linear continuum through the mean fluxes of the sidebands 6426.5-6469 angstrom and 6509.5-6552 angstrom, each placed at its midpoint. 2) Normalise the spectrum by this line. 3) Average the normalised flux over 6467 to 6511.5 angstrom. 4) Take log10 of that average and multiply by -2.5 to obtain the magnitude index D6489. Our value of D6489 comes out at 0.017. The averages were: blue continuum 76.5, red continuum 72.1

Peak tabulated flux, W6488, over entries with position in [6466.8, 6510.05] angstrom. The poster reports 84.9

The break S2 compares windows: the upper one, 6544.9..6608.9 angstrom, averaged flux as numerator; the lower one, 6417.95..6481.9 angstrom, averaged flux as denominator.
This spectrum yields 0.9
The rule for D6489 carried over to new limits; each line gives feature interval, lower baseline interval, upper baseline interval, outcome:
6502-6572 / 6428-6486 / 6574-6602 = 0.06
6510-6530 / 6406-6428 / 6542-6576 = -0.09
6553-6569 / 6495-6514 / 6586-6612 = 0.16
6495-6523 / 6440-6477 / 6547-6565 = -0.08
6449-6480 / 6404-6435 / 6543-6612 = -0.02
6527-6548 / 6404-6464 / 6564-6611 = 0.03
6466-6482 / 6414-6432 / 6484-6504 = 0.09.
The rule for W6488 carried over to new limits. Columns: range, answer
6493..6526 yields 78.7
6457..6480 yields 89.1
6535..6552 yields 72.7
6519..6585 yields 91.2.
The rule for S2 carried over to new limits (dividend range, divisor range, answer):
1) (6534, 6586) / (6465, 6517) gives 0.92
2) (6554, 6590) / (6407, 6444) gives 0.92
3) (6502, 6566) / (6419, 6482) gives 0.94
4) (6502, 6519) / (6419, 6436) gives 0.98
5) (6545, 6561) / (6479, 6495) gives 0.79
